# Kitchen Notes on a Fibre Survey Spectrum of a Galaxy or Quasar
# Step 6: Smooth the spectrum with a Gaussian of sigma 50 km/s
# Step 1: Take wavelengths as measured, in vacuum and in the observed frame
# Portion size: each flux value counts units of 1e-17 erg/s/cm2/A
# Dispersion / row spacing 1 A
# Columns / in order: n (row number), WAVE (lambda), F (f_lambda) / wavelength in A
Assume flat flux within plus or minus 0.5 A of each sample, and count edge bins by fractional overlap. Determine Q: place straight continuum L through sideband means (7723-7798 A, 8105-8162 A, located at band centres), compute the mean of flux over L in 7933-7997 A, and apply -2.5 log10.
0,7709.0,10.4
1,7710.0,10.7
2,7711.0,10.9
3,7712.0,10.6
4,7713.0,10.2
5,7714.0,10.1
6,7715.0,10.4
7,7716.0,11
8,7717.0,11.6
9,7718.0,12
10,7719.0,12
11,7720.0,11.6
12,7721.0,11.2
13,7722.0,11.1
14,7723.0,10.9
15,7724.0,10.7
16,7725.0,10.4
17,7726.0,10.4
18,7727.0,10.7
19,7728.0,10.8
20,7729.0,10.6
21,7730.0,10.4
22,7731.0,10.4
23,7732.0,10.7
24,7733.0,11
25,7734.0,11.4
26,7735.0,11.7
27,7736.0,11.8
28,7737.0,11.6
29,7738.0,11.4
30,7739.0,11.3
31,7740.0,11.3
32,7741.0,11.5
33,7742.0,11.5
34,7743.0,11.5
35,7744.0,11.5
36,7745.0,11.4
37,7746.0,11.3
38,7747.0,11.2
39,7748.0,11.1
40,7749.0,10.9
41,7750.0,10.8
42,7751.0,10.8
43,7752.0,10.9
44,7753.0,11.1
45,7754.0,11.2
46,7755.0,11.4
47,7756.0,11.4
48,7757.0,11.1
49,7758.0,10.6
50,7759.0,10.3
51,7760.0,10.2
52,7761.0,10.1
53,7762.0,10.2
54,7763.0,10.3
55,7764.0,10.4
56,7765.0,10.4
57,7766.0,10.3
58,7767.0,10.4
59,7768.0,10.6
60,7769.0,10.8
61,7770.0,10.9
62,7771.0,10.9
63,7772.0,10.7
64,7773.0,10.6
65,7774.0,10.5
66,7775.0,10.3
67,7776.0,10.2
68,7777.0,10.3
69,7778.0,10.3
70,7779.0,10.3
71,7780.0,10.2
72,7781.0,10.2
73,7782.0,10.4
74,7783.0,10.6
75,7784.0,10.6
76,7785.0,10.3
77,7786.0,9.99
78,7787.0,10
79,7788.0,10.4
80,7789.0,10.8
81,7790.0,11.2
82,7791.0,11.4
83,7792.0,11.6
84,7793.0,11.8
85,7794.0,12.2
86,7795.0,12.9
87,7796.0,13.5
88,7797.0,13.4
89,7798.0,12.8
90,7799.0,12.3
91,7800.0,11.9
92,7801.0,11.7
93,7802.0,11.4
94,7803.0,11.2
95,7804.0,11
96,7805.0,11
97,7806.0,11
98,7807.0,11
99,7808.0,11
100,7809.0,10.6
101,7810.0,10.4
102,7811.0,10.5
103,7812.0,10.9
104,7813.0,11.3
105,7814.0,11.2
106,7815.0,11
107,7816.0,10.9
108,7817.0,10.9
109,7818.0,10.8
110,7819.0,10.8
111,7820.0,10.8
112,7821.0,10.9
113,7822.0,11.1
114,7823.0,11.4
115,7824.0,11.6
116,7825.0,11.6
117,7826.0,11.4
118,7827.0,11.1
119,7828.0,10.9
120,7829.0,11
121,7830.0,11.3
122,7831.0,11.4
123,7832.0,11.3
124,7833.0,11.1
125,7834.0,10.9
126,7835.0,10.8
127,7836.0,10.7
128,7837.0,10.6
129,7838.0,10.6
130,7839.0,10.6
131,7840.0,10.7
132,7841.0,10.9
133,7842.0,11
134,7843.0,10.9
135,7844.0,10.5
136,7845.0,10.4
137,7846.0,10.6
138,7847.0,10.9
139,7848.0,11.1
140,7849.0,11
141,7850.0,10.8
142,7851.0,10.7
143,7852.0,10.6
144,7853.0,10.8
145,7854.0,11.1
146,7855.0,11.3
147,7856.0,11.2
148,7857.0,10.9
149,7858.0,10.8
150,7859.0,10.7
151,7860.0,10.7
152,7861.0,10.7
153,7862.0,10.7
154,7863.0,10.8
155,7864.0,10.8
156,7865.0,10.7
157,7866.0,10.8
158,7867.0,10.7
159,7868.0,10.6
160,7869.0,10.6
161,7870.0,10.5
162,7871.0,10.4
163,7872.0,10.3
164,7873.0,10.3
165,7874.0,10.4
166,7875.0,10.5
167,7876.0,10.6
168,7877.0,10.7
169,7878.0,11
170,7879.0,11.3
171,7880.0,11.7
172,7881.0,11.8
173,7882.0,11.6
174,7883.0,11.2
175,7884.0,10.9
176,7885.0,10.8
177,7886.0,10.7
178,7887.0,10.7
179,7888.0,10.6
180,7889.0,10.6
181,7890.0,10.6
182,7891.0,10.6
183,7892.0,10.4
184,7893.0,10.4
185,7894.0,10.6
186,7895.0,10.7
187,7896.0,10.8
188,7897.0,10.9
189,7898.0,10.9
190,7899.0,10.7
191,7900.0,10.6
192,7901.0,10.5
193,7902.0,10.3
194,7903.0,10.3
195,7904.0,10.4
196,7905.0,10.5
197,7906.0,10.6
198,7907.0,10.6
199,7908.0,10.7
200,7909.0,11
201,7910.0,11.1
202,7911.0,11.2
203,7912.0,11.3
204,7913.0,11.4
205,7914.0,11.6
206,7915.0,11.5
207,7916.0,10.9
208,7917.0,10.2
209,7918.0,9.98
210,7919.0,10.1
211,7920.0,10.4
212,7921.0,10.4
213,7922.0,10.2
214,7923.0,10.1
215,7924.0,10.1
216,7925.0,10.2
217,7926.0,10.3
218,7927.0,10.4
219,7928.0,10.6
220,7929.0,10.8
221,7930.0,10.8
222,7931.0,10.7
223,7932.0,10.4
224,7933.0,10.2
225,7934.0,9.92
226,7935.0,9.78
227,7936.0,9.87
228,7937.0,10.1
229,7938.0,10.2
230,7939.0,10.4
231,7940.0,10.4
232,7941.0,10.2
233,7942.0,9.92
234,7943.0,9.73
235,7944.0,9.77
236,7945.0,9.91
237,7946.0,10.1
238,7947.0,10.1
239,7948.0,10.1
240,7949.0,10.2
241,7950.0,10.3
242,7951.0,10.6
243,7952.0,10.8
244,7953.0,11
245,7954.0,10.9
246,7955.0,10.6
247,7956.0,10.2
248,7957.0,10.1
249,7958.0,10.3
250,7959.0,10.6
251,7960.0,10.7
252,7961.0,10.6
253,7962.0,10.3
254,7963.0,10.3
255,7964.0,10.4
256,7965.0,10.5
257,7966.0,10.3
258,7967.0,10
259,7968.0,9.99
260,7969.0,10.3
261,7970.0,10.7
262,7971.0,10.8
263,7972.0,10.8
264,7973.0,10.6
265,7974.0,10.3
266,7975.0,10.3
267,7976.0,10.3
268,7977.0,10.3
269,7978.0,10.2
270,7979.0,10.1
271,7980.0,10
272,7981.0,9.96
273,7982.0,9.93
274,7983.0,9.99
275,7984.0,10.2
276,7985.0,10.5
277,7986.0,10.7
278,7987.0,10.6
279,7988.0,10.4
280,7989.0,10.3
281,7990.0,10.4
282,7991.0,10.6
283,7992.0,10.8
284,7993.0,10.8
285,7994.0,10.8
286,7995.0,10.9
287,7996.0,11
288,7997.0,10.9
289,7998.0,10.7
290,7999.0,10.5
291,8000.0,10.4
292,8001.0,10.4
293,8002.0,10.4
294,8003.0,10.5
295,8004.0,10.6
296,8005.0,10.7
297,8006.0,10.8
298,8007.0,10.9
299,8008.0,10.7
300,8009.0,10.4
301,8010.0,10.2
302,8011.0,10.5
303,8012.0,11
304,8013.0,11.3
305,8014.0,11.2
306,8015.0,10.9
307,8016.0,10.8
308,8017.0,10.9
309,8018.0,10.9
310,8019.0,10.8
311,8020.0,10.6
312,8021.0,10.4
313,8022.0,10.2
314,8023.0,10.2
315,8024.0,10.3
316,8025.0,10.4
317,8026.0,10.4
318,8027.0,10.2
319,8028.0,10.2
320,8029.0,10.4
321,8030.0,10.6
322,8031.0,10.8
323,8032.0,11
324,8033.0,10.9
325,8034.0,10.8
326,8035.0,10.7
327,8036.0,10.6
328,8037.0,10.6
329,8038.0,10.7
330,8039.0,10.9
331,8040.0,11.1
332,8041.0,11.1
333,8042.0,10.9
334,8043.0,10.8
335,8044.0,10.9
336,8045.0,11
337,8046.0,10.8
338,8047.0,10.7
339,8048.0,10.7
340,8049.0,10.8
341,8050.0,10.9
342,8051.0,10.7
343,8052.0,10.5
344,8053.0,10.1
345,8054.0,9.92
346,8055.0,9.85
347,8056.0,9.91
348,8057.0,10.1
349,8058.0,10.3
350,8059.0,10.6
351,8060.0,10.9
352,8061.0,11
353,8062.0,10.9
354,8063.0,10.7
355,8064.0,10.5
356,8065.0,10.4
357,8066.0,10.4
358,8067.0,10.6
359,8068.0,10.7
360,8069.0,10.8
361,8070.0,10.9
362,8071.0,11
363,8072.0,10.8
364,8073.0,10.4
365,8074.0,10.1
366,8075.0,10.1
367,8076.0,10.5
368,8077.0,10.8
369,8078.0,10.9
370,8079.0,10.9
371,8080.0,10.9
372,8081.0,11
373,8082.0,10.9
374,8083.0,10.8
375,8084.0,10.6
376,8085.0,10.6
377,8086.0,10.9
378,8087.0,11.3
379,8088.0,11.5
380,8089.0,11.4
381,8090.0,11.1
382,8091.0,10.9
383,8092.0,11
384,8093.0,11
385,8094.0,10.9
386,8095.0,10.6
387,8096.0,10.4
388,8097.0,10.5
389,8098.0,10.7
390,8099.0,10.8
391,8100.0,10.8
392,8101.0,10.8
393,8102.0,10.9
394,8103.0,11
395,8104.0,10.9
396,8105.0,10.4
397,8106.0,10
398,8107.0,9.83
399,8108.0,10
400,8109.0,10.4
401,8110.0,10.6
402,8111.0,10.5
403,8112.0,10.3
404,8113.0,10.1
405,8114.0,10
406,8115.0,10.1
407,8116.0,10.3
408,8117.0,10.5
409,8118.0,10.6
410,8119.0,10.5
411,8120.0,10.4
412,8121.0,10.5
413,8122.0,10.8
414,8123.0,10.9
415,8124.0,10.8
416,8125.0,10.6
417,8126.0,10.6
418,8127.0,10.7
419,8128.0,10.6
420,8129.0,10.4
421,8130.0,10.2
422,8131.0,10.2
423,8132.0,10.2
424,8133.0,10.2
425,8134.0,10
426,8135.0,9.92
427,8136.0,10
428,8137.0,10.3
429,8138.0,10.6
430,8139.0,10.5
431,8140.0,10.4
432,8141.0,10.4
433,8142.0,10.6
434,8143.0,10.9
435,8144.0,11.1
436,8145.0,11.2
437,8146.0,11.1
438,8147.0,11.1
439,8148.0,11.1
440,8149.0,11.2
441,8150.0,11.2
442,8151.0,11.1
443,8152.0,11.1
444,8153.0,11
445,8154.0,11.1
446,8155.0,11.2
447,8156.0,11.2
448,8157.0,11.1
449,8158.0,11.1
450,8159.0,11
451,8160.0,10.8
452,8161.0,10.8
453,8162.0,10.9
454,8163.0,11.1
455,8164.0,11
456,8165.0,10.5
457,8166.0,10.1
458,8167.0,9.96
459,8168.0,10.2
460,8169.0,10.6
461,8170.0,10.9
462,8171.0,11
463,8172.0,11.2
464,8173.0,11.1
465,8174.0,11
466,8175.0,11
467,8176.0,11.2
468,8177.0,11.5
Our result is 0.042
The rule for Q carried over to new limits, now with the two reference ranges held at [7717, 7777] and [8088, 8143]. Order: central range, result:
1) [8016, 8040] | 0.002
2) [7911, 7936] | 0.023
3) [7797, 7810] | -0.056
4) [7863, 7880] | 0.012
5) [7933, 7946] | 0.072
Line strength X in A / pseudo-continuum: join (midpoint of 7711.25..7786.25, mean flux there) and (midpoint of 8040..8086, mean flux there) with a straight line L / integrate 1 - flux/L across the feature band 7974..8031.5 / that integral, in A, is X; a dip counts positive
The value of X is 0.8 A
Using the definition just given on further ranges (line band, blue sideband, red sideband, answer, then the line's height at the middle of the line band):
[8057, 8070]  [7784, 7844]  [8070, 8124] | 0.09 A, 10.7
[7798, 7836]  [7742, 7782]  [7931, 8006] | -1.83 A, 10.6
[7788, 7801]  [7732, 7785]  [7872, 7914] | -1.49 A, 10.8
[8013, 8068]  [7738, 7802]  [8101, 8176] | 0.60 A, 10.7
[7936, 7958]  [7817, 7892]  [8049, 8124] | 1.03 A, 10.8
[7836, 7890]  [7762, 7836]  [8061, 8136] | 0.60 A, 10.9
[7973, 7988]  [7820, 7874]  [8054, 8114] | 0.67 A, 10.7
